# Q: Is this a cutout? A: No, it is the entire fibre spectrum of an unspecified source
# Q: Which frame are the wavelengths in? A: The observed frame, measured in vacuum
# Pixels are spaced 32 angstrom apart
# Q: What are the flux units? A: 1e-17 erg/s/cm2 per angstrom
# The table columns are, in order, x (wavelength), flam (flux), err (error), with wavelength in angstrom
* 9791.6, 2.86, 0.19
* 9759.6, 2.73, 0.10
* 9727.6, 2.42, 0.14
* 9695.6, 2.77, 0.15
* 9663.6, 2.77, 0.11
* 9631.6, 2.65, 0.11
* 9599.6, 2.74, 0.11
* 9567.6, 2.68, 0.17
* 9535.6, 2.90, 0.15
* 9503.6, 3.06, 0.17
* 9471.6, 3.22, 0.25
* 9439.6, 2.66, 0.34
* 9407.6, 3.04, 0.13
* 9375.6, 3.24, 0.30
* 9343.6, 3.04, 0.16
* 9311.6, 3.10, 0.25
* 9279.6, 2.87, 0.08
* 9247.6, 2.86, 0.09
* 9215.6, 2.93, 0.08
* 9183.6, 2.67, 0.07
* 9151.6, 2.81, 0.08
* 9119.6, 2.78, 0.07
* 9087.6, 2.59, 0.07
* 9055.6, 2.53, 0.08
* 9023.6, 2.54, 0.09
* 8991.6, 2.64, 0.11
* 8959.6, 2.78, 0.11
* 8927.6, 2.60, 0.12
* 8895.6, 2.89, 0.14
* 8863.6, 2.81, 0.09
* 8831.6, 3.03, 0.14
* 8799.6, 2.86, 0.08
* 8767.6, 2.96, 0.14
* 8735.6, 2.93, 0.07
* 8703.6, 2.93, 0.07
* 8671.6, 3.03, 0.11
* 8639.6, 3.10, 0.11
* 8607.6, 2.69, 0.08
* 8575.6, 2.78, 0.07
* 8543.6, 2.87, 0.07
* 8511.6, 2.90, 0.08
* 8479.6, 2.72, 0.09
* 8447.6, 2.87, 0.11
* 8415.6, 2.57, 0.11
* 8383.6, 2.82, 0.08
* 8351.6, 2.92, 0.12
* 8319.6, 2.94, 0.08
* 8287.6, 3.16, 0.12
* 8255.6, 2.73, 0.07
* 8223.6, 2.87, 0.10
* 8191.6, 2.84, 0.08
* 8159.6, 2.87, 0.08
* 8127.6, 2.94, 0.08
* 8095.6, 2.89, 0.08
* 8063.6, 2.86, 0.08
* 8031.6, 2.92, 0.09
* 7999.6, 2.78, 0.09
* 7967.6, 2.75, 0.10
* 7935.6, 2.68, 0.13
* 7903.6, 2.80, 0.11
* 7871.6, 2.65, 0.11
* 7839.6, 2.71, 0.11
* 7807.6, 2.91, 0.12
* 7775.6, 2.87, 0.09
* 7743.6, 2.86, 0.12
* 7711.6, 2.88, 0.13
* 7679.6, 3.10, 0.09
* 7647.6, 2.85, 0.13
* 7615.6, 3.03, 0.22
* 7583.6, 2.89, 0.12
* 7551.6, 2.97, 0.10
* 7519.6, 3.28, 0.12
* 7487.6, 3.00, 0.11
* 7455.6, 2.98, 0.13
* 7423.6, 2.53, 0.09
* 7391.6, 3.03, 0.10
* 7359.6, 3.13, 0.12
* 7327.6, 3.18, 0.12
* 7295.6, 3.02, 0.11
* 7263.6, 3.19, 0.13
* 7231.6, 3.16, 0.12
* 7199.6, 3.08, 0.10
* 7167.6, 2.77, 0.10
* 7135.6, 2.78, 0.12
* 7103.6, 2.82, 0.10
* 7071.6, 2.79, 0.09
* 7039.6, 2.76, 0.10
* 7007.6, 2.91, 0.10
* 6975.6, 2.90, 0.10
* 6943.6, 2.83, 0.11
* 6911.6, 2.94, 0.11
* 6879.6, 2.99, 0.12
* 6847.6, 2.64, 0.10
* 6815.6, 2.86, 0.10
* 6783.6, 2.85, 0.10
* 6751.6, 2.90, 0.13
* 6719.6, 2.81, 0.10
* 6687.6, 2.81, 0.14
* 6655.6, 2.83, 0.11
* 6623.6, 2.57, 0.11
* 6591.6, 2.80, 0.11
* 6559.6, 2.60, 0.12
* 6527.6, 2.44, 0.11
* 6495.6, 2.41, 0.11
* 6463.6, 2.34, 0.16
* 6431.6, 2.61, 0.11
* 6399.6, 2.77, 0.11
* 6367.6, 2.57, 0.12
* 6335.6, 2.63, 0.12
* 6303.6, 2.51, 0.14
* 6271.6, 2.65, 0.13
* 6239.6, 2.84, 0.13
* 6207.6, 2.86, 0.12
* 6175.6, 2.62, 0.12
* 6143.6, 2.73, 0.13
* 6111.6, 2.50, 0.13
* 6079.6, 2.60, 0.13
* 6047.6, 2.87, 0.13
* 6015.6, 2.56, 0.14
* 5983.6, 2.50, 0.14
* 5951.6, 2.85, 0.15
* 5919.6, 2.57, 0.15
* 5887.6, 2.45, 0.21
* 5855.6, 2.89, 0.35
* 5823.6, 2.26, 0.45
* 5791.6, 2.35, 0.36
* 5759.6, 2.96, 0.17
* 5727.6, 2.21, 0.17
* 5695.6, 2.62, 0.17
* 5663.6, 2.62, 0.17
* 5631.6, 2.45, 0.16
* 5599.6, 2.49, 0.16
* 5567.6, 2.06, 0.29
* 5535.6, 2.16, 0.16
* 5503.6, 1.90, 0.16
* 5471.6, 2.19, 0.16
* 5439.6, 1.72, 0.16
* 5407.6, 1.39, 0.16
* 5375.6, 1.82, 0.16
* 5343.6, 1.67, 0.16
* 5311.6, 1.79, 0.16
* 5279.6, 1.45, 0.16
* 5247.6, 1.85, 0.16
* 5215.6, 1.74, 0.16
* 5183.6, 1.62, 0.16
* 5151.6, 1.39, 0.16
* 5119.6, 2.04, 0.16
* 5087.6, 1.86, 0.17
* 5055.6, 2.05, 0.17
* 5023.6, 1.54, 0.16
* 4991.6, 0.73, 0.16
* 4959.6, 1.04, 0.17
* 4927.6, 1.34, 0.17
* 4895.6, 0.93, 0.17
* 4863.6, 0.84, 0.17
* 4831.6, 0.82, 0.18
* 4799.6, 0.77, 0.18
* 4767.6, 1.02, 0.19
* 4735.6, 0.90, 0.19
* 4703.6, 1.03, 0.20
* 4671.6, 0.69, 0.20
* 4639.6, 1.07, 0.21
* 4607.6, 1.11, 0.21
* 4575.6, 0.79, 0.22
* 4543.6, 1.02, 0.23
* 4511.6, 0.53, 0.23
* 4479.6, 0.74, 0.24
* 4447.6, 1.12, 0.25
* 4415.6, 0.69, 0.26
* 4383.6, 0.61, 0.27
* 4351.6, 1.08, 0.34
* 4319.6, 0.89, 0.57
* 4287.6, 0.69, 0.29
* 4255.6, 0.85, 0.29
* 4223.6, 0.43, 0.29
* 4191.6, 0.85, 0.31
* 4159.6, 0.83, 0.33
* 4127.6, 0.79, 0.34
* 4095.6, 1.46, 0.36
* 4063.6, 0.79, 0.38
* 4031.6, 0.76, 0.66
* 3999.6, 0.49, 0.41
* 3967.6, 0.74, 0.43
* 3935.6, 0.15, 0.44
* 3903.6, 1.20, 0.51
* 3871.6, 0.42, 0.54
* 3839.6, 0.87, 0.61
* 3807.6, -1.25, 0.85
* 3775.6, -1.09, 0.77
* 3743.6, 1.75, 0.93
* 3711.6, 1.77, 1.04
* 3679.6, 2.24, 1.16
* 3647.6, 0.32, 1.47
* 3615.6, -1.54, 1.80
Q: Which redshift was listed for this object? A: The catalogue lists 0.26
